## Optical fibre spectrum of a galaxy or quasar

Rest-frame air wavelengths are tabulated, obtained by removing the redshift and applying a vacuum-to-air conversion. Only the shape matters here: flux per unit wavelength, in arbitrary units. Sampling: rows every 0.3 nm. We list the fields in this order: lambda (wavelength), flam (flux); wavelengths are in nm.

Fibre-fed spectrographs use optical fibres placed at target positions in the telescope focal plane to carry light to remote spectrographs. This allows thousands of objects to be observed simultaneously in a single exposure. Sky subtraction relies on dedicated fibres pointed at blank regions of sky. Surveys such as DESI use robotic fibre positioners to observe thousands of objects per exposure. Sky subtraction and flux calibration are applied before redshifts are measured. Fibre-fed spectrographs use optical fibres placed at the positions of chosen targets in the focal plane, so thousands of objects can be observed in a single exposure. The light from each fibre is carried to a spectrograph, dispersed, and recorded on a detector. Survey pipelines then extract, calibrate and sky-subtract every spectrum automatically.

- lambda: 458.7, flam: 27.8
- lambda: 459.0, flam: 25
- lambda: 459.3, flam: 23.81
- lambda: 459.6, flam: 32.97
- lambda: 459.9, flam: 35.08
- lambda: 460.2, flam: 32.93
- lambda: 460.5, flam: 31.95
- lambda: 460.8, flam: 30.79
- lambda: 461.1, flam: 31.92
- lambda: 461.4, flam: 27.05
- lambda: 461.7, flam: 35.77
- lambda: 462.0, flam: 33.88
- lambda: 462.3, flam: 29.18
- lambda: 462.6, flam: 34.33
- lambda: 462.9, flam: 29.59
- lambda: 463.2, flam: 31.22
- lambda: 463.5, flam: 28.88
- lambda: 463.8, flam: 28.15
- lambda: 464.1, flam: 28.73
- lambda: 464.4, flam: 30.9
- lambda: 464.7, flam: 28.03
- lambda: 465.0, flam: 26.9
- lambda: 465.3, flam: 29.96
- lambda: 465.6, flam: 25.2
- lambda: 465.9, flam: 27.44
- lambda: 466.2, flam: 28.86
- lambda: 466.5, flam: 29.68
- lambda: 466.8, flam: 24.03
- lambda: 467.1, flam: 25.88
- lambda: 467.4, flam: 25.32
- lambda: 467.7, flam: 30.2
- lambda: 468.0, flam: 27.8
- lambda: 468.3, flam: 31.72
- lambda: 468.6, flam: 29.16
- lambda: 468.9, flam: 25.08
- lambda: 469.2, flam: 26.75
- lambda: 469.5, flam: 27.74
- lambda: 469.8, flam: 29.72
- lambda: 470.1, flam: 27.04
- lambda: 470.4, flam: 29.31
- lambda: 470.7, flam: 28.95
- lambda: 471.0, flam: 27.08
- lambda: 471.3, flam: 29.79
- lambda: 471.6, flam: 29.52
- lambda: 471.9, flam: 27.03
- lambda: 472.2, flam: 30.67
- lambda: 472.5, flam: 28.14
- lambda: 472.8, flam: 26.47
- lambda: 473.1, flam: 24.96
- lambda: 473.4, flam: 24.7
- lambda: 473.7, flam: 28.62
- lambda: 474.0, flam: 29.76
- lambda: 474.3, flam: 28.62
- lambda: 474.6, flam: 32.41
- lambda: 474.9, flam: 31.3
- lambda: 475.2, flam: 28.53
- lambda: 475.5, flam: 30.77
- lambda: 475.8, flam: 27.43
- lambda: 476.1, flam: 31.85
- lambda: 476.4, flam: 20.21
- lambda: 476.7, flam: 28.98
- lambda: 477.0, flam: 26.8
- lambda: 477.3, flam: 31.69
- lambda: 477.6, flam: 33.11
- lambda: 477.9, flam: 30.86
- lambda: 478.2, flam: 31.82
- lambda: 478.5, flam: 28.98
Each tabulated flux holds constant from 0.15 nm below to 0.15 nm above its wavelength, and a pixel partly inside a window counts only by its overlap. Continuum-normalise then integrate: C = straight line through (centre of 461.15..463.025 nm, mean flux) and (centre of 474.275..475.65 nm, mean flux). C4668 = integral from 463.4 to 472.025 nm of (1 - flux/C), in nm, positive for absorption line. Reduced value 0.846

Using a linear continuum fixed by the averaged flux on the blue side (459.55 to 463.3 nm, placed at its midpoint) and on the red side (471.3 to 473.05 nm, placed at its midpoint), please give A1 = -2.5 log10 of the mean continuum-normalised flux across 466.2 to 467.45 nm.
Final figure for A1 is 0.14 mag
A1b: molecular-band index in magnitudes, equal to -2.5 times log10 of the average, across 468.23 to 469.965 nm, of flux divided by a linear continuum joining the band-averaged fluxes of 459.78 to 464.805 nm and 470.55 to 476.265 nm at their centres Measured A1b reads 0.05 mag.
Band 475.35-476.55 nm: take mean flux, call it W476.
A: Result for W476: 27.6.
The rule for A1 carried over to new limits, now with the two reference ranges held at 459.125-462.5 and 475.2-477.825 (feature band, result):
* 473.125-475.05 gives 0.01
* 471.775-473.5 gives 0.09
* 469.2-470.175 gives 0.07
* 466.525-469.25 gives 0.11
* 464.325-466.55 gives 0.09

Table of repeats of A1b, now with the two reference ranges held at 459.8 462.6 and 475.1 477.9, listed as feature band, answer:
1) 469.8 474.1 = 0.069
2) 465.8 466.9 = 0.126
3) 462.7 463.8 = 0.065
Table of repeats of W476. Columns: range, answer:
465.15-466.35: 27.9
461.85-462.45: 31.5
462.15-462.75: 31.8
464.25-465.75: 28.2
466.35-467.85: 27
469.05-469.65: 27.2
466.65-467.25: 25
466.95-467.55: 25.6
